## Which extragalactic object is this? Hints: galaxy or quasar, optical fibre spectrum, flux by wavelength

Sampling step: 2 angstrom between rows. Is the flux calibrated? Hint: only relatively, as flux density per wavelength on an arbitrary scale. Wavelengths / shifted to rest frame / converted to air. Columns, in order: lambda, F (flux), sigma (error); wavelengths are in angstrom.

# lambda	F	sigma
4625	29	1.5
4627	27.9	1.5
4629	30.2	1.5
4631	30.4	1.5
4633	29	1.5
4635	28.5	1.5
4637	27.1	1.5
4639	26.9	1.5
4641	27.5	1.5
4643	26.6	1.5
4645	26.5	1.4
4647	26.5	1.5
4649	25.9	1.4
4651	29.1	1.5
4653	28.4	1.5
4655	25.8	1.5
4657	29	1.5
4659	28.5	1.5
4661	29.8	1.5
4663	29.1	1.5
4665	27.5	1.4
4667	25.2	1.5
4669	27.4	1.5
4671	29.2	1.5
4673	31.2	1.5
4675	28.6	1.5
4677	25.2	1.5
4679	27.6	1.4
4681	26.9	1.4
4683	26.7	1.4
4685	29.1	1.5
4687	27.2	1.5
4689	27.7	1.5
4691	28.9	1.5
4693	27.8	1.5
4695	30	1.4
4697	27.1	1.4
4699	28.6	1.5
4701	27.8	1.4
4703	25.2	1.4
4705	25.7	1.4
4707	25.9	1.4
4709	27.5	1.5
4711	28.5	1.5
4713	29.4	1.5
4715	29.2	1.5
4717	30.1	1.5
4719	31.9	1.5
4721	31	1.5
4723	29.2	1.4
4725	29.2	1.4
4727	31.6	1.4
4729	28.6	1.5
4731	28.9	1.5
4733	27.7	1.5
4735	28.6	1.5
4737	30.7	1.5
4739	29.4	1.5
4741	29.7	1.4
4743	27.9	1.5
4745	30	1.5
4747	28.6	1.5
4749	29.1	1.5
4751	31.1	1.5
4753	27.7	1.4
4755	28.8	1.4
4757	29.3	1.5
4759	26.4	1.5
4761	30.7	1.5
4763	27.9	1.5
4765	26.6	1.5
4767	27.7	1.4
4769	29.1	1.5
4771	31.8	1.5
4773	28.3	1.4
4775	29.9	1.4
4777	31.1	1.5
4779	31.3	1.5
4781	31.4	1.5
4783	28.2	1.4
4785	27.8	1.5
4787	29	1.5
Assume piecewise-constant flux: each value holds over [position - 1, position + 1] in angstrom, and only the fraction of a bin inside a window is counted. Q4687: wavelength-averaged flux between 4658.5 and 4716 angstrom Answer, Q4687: 27.9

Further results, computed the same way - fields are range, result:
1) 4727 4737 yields 29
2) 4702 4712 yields 26.6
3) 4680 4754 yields 28.7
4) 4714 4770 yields 29.2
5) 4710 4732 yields 29.8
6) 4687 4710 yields 27.5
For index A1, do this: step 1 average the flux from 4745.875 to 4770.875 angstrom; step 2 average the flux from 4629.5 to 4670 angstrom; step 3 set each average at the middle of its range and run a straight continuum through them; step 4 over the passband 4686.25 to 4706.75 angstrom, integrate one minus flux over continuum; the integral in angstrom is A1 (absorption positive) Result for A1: 0.5 angstrom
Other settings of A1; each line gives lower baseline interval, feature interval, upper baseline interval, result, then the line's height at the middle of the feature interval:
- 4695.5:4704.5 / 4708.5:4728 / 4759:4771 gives -1.56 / 27.6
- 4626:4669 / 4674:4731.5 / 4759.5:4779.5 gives 0.44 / 28.5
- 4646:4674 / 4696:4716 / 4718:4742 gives 1.13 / 29.1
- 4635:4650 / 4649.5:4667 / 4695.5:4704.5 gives -0.78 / 26.9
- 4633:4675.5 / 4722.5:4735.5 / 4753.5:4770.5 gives -0.42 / 28.2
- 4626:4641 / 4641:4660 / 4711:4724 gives 0.95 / 28.8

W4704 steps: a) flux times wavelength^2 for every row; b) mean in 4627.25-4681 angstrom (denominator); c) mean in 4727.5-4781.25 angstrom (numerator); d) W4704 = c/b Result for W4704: 1.09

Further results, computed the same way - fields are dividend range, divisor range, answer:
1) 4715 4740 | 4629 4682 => 1.10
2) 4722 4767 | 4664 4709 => 1.08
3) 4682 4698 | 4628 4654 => 1.03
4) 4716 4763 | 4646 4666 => 1.09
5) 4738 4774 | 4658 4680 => 1.07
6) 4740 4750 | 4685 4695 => 1.05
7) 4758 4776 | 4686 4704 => 1.06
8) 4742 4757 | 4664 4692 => 1.08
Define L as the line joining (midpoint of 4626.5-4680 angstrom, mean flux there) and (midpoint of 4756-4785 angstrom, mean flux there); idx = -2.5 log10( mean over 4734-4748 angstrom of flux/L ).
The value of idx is -0.01 mag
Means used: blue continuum 27.9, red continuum 29.2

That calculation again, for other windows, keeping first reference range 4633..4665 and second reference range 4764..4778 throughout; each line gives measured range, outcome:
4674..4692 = 0.02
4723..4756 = -0.01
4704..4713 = 0.05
